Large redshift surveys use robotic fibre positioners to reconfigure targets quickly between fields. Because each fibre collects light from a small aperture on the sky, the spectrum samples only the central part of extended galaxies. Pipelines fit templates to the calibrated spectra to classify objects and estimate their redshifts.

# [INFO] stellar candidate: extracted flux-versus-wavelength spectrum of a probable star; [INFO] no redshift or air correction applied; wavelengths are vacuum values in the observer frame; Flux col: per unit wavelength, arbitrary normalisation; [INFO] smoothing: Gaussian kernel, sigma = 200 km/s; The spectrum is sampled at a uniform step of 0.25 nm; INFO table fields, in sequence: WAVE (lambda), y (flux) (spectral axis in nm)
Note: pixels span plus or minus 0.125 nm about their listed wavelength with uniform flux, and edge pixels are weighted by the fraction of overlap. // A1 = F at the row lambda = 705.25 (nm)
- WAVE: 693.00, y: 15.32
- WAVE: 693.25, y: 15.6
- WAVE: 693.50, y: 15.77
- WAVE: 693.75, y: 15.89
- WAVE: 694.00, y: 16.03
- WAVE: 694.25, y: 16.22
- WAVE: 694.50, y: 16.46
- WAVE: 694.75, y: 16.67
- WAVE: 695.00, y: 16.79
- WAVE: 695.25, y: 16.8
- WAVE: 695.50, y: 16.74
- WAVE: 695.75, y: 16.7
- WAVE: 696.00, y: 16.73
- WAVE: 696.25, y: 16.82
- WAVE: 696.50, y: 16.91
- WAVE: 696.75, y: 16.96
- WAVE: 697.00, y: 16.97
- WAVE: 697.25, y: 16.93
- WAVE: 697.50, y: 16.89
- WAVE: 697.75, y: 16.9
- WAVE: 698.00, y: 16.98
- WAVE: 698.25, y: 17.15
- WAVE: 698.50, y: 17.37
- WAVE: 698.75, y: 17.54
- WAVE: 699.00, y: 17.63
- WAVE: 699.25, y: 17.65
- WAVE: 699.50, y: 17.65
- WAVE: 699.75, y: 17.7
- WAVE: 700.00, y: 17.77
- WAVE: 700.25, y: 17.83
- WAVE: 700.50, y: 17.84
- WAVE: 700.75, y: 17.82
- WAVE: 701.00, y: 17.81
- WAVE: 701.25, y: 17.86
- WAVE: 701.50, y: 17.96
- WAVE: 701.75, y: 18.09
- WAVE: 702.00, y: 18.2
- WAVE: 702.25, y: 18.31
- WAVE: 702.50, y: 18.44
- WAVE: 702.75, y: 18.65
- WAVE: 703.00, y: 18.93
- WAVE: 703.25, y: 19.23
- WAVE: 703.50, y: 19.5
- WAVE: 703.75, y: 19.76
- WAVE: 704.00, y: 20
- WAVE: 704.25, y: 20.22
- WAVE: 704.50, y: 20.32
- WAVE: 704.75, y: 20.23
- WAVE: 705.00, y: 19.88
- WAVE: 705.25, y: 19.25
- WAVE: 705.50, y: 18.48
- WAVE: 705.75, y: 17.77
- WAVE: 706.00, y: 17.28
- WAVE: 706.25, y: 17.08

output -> 19.25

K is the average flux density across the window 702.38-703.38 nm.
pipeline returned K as 18.8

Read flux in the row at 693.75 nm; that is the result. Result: 15.89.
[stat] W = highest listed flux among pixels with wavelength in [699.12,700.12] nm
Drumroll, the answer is 17.77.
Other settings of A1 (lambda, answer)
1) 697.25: 16.93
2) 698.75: 17.54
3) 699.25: 17.65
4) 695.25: 16.8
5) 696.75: 16.96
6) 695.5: 16.74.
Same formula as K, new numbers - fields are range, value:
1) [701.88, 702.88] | 18.4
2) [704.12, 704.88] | 20.3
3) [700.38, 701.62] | 17.9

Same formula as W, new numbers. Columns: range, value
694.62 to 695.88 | 16.8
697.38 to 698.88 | 17.54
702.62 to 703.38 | 19.23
